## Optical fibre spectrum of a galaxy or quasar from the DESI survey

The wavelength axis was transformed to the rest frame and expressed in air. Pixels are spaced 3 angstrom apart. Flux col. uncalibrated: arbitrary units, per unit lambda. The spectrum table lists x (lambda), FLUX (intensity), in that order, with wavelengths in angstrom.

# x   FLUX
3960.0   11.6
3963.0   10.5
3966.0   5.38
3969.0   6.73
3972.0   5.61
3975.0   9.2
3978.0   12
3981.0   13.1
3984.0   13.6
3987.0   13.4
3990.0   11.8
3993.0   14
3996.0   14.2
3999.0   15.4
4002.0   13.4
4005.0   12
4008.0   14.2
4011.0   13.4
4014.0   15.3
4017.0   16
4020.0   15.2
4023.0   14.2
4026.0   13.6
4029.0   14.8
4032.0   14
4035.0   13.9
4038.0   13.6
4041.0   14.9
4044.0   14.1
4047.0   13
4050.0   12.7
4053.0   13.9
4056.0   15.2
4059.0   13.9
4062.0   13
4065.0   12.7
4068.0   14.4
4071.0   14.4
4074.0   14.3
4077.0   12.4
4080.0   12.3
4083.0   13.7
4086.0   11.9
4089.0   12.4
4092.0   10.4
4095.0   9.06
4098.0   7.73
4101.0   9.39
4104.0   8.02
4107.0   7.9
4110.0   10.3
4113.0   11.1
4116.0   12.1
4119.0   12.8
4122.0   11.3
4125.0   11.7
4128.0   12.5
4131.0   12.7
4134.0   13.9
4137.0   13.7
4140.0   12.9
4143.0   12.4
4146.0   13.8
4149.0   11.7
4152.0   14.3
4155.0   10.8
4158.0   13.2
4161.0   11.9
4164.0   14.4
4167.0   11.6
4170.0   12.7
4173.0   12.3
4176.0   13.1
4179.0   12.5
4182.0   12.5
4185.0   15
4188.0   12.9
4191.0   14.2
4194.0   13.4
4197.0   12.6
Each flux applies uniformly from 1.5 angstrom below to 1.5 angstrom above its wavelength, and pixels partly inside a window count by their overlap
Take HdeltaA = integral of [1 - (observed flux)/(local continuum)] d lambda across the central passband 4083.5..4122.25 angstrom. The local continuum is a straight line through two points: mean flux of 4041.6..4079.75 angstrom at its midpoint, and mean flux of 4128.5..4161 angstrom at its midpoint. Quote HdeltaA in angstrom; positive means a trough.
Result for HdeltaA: 8.4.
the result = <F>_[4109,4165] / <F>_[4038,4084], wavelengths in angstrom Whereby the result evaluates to 0.92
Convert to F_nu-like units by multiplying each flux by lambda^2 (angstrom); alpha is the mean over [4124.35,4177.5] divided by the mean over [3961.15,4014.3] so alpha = 1.17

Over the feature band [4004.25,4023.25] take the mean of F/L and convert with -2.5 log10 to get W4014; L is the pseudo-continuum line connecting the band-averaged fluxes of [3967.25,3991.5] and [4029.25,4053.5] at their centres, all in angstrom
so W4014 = -0.16 mag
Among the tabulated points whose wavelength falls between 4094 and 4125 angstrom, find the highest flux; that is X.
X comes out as 12.8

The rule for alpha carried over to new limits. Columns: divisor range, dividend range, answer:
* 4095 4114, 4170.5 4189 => 1.50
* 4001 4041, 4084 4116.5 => 0.74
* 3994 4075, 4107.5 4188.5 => 0.94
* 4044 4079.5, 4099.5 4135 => 0.84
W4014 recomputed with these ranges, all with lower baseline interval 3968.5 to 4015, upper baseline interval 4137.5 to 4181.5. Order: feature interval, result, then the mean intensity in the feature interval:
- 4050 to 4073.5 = -0.109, 13.9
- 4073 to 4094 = 0.019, 12.4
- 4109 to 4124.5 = 0.095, 11.6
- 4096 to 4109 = 0.445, 8.37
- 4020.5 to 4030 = -0.146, 14.3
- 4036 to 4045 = -0.137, 14.2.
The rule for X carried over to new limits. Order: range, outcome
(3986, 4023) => 16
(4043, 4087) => 15.2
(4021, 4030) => 14.8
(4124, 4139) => 13.9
